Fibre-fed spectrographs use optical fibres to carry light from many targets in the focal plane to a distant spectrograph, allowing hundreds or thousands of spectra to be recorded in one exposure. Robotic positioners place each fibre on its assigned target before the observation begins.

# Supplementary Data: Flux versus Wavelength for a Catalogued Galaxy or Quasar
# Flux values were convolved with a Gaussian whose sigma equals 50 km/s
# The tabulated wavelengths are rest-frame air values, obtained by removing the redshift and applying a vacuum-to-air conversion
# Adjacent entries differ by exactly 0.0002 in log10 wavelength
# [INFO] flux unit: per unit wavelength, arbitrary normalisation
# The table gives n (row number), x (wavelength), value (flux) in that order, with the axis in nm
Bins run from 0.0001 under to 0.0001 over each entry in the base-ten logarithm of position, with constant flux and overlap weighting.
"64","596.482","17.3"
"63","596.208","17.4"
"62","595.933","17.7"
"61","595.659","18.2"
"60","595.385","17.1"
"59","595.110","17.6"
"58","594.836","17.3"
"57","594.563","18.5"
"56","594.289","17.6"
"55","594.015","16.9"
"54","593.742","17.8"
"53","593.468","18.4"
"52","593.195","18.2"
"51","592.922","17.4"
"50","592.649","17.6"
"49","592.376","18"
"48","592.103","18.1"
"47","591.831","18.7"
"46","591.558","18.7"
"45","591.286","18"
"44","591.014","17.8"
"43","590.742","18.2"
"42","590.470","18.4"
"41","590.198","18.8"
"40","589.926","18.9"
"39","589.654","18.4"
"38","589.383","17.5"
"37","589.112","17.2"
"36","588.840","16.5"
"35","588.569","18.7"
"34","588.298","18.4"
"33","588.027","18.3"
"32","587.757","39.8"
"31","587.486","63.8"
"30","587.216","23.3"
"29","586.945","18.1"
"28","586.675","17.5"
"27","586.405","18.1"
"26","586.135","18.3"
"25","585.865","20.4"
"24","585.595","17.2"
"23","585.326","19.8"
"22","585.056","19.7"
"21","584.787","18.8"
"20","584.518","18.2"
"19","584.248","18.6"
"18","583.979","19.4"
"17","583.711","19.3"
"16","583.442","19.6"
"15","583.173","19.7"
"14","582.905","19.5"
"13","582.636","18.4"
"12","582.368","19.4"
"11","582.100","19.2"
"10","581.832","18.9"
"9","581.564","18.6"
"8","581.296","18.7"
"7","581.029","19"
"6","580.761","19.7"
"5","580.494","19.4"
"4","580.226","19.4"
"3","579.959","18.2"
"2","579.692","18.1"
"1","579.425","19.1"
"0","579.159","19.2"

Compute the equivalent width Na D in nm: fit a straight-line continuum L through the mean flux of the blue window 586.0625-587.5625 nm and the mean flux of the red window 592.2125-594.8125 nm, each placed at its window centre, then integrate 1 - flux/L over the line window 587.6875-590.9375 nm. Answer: 0.45 nm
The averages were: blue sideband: 25.4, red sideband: 17.8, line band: 19.5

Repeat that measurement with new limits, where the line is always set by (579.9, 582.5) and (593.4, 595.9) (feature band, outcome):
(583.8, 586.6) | -0.025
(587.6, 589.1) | -0.339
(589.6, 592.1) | -0.046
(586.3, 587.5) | -0.413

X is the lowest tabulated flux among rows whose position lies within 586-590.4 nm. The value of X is 16.5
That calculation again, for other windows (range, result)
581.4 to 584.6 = 18.2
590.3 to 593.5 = 17.4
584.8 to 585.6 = 17.2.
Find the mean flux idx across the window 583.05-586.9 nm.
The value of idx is 18.9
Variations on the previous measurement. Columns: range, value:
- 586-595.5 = 20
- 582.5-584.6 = 19.1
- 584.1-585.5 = 19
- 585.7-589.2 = 23.8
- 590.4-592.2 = 18.3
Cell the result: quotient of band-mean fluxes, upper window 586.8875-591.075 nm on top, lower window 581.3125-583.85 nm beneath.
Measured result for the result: 1.19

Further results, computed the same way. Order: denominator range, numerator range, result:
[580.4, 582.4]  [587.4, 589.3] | 1.38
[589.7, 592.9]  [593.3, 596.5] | 0.97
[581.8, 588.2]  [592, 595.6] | 0.81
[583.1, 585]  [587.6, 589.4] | 1.13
